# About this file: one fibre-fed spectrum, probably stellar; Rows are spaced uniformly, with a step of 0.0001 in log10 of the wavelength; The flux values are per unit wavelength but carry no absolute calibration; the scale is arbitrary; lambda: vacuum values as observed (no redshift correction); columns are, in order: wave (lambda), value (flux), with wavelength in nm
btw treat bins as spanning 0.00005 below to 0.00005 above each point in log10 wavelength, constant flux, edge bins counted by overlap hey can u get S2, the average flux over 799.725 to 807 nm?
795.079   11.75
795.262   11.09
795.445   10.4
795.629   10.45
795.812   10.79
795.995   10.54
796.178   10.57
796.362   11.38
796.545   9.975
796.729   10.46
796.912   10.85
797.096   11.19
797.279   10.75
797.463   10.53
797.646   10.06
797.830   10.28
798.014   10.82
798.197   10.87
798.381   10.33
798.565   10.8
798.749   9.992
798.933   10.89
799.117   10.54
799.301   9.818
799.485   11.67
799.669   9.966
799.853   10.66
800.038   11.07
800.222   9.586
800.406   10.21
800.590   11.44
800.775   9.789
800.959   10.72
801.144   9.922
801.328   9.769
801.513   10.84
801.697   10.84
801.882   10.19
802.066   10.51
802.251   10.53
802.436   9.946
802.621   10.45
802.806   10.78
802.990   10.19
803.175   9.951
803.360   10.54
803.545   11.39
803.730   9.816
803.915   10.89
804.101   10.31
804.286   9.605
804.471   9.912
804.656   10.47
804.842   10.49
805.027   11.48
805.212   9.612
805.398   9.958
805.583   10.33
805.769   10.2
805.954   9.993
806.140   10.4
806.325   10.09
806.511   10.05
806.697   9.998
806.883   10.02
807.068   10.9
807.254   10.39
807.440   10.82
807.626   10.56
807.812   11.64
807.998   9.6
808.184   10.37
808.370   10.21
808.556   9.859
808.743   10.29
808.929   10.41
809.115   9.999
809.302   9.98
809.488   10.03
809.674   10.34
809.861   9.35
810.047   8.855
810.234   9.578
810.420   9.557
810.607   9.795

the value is 10.3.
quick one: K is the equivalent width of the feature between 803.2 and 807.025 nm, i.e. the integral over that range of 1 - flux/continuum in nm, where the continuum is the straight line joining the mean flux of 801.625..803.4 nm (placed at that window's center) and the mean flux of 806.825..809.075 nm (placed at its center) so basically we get 0.04 nm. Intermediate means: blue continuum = 10.4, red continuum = 10.4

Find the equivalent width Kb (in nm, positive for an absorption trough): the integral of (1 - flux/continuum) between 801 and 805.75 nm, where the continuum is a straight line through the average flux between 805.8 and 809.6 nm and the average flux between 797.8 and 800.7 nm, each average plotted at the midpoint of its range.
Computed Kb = 0.03 nm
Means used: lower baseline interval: 10.6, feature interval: 10.3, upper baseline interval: 10.3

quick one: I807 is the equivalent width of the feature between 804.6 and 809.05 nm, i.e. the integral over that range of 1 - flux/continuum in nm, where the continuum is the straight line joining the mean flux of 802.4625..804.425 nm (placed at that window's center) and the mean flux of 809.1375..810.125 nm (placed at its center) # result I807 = -0.14 nm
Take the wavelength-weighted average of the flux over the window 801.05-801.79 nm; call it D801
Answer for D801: 10.3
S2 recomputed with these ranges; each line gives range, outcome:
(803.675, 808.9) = 10.3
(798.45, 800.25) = 10.5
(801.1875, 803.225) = 10.4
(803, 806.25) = 10.3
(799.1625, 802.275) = 10.4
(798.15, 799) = 10.5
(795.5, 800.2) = 10.6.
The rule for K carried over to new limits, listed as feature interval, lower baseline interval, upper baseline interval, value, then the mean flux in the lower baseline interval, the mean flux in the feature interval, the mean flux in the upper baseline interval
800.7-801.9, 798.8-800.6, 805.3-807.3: 0.017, 10.5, 10.3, 10.2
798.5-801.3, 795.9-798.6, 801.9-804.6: 0.013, 10.6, 10.5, 10.3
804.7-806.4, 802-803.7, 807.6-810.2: -0.001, 10.5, 10.3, 10.1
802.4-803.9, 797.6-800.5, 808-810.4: -0.025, 10.5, 10.4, 9.92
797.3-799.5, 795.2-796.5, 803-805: 0.017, 10.7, 10.5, 10.4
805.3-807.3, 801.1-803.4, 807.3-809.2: 0.031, 10.4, 10.2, 10.4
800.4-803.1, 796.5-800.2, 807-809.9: 0.017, 10.6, 10.4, 10.3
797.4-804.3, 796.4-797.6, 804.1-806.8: -0.005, 10.6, 10.4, 10.2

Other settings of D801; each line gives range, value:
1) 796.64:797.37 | 10.8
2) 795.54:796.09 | 10.6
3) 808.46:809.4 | 10.1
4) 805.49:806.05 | 10.2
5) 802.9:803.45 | 10.2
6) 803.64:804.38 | 10.2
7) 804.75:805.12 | 11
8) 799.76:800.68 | 10.6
